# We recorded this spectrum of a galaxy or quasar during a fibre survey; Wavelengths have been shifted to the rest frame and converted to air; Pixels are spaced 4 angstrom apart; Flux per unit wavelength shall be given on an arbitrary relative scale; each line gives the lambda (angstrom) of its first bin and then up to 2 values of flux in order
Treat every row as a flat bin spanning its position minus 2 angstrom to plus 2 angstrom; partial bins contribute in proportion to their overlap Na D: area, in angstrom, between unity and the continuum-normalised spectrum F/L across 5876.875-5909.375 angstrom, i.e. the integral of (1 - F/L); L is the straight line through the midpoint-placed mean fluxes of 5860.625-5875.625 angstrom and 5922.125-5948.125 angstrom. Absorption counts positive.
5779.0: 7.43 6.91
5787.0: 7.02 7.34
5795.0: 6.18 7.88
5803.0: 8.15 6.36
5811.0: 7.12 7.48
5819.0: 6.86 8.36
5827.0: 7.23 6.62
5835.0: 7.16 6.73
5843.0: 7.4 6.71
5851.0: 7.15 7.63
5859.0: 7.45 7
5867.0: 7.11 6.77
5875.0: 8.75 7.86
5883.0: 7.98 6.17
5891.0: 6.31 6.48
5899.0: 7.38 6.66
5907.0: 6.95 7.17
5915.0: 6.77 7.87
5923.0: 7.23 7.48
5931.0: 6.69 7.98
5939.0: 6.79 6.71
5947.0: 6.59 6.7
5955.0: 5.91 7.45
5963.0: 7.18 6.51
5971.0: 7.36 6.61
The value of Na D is 1.0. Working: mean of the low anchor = 7.29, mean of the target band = 6.98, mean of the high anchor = 7.08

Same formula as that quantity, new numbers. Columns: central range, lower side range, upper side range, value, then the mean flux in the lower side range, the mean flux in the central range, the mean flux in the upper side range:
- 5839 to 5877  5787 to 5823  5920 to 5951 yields -0.7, 7.23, 7.3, 7.07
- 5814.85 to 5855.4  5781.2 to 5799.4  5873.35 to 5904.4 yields -0.6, 7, 7.18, 7.19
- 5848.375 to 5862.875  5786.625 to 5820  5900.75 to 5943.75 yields -0.4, 7.17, 7.33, 7.13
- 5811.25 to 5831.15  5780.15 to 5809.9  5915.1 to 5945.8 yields -0.6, 7.13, 7.36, 7.2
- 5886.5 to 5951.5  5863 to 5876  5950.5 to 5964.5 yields 0.8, 7.37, 6.96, 6.81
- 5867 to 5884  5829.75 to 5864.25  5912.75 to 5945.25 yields -1.5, 7.11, 7.75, 7.19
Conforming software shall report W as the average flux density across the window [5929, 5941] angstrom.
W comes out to 7.15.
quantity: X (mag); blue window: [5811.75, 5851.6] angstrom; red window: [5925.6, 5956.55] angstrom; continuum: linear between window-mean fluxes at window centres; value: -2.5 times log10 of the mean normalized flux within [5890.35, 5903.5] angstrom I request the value 0.04 mag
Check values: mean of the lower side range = 7.17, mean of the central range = 6.75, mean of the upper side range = 6.86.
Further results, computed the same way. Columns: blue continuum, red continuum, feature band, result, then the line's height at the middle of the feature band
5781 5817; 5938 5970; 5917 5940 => -0.08 mag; 6.82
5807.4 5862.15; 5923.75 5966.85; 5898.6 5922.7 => -0.02 mag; 7.02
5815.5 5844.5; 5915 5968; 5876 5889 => -0.05 mag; 7.11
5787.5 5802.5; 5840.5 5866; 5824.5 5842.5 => 0.03 mag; 7.21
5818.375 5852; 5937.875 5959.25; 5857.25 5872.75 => -0.01 mag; 7.01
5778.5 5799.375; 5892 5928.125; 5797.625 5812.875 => -0.05 mag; 7.05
